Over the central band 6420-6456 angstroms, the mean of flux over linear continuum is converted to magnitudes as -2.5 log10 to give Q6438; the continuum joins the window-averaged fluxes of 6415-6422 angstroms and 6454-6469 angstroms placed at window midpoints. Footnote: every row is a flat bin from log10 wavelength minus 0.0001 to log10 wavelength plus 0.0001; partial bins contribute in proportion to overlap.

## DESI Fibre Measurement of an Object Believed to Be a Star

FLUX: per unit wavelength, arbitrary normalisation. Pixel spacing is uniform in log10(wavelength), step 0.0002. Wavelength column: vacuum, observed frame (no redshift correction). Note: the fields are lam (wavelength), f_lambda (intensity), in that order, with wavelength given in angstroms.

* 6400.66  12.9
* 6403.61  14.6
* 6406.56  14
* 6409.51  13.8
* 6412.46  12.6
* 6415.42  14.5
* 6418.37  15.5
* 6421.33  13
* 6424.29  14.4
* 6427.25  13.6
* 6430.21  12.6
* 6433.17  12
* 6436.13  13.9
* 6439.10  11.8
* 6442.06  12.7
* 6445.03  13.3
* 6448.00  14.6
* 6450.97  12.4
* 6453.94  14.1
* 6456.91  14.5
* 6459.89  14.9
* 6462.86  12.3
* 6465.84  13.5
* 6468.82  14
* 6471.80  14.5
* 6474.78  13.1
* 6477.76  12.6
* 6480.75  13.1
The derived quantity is 0.08 mag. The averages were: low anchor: 14.5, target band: 13.2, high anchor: 13.8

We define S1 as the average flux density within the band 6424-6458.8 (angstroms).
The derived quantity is 13.3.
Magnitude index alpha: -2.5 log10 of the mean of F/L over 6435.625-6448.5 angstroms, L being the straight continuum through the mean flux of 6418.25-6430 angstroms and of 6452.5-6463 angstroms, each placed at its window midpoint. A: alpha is 0.07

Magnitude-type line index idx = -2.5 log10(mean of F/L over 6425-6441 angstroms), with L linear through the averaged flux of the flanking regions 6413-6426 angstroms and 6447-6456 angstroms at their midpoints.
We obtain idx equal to 0.09 mag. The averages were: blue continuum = 14.2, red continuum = 13.7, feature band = 12.9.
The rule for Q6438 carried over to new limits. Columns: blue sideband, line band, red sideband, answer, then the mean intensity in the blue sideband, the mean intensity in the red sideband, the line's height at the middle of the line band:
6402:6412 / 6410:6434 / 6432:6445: -0.02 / 14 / 12.7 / 13.4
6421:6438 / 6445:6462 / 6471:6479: -0.05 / 13.2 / 13.3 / 13.3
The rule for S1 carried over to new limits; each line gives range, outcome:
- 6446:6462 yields 14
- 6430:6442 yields 12.6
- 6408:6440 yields 13.5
